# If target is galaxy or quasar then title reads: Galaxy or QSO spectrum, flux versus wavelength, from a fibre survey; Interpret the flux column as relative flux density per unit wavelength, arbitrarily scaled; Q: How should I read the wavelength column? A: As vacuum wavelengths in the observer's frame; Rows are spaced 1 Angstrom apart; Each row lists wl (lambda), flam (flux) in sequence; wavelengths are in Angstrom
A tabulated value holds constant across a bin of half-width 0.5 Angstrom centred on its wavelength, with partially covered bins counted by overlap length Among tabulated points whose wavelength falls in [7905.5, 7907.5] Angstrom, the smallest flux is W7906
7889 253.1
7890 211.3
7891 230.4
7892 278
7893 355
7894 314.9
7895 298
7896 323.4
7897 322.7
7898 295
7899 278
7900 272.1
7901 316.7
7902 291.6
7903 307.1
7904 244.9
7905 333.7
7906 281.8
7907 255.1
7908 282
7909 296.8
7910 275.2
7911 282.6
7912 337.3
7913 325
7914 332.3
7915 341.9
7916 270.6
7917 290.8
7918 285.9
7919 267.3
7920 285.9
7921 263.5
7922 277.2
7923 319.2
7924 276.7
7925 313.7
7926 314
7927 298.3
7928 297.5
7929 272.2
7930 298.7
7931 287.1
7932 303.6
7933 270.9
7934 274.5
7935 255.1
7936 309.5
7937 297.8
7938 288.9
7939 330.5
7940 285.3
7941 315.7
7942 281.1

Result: 255.1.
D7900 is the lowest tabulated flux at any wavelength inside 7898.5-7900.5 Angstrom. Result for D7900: 272.1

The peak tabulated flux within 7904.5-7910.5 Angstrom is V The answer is 333.7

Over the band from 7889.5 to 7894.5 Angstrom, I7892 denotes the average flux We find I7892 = 278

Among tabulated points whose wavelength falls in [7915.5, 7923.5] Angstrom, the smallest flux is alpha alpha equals 263.5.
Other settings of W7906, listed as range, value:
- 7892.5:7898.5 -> 295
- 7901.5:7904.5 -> 244.9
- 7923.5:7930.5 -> 272.2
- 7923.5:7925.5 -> 276.7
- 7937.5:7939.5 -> 288.9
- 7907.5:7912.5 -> 275.2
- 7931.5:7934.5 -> 270.9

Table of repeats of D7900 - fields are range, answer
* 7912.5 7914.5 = 325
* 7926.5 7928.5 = 297.5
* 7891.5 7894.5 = 278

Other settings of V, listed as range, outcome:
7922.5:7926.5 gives 319.2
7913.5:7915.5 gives 341.9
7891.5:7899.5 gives 355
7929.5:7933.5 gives 303.6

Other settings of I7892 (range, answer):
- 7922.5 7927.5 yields 304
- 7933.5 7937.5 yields 284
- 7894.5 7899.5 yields 303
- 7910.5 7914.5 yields 319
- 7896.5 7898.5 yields 309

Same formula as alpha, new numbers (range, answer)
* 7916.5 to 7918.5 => 285.9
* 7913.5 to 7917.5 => 270.6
